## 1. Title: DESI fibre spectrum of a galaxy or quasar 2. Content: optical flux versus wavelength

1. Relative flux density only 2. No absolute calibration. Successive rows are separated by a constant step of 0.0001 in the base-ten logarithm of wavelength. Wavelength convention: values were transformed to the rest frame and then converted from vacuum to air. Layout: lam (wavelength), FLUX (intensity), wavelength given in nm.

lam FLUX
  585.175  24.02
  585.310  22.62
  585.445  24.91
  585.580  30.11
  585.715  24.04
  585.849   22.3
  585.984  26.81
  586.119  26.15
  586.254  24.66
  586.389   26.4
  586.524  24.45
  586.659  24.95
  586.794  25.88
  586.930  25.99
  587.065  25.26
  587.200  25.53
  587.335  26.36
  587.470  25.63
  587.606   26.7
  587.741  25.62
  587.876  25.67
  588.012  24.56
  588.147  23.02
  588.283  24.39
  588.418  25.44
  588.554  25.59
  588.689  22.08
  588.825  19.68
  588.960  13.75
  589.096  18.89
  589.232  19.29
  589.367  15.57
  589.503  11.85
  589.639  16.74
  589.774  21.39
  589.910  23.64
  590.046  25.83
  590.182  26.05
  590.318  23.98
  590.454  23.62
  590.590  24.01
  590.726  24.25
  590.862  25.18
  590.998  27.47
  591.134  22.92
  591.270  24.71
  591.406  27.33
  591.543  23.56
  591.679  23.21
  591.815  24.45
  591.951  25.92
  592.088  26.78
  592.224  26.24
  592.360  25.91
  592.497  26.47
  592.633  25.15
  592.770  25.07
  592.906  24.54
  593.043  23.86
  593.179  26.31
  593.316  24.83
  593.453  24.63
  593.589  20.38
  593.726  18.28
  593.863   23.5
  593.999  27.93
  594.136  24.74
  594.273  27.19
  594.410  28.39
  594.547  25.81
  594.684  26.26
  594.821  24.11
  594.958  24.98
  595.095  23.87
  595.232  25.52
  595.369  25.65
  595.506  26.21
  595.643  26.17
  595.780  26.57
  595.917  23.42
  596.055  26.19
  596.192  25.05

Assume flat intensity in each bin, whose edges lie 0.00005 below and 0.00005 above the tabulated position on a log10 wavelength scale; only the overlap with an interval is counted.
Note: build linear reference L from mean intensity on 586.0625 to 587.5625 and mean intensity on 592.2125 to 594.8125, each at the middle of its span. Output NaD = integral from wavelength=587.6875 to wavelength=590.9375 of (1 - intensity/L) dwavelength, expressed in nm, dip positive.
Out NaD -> 0.42 nm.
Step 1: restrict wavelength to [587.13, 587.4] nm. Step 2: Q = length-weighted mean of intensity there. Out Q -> 26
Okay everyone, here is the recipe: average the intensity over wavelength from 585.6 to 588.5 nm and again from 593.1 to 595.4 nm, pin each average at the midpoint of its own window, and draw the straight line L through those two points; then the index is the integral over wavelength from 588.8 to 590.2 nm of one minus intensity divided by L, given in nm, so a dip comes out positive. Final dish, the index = 0.34 nm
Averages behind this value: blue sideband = 25.3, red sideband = 24.8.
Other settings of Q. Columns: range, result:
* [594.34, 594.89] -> 26.1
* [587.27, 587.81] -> 26.1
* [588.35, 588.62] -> 25.5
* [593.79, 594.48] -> 26.3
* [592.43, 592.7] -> 25.9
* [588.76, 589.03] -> 16.7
